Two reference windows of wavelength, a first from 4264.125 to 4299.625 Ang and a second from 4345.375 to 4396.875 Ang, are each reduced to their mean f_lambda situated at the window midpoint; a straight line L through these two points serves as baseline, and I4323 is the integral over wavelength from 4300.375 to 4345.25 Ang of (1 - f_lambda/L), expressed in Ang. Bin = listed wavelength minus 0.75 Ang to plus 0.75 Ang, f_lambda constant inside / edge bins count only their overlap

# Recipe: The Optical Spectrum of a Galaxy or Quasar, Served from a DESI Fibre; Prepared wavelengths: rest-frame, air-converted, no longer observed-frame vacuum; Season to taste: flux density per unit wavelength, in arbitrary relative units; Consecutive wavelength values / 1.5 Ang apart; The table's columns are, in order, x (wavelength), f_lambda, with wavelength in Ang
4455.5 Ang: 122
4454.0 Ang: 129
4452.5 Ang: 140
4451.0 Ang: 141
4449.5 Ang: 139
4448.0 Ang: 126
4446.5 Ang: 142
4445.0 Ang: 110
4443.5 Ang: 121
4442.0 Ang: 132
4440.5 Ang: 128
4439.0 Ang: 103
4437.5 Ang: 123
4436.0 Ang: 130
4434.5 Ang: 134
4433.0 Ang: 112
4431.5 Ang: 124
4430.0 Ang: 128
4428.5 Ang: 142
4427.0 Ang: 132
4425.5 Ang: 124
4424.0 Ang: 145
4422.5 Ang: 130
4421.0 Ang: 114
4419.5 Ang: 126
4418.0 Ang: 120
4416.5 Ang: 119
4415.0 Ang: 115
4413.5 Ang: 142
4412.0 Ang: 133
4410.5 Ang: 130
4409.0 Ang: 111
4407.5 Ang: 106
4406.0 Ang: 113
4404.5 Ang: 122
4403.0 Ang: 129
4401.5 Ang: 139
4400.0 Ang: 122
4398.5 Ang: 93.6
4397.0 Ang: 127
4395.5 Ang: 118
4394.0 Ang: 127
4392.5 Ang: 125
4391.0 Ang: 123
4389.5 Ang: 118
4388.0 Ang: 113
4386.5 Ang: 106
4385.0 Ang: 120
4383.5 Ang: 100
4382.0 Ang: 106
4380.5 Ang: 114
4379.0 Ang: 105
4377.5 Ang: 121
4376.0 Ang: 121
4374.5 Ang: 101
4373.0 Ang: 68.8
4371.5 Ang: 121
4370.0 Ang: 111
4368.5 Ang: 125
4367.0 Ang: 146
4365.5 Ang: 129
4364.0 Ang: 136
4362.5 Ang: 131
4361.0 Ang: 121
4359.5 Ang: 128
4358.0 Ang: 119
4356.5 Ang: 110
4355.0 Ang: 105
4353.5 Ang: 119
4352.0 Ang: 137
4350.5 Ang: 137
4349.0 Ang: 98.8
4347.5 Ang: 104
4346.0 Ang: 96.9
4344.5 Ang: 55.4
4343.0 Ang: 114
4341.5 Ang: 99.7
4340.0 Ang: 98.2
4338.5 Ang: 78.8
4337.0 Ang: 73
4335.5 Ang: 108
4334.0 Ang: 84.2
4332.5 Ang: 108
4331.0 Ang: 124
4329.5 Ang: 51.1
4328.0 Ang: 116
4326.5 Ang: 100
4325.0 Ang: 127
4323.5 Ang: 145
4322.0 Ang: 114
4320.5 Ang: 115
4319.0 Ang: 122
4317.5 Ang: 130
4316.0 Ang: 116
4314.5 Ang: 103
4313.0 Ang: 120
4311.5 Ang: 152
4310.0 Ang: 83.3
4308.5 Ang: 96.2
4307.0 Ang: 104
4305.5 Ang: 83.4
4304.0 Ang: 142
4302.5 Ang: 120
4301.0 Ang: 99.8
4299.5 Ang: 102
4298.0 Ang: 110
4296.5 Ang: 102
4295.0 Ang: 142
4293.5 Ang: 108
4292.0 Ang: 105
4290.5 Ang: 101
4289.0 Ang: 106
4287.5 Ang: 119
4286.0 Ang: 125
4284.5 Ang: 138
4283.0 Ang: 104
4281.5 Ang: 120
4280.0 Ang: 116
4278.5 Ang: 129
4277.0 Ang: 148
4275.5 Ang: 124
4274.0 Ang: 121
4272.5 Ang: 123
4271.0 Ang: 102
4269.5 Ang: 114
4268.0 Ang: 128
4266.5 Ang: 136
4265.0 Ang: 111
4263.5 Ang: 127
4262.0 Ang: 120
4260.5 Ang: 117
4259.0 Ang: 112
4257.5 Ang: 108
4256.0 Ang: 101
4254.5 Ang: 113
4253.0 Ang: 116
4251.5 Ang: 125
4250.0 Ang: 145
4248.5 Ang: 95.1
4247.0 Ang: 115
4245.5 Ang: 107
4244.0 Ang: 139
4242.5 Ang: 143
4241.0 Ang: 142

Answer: 4.4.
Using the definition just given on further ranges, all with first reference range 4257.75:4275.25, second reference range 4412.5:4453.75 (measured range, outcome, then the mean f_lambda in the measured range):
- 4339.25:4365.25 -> 2.3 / 113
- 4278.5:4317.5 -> 2.3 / 113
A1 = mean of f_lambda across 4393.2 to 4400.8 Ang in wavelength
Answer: 118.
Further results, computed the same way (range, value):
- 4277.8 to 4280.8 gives 122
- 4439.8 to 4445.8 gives 123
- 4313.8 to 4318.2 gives 116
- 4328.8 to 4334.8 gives 92.3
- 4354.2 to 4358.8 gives 112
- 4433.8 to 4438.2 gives 129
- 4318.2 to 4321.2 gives 119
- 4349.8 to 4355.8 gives 124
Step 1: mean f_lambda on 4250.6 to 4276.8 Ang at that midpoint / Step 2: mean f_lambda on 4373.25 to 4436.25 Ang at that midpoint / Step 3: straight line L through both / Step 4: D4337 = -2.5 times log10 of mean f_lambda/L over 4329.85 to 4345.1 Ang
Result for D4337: 0.265 mag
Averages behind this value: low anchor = 118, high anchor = 120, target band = 93.6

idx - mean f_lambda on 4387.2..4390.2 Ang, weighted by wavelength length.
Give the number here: 115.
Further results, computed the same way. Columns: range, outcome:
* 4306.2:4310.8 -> 95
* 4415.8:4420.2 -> 122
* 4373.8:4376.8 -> 111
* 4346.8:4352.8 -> 119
